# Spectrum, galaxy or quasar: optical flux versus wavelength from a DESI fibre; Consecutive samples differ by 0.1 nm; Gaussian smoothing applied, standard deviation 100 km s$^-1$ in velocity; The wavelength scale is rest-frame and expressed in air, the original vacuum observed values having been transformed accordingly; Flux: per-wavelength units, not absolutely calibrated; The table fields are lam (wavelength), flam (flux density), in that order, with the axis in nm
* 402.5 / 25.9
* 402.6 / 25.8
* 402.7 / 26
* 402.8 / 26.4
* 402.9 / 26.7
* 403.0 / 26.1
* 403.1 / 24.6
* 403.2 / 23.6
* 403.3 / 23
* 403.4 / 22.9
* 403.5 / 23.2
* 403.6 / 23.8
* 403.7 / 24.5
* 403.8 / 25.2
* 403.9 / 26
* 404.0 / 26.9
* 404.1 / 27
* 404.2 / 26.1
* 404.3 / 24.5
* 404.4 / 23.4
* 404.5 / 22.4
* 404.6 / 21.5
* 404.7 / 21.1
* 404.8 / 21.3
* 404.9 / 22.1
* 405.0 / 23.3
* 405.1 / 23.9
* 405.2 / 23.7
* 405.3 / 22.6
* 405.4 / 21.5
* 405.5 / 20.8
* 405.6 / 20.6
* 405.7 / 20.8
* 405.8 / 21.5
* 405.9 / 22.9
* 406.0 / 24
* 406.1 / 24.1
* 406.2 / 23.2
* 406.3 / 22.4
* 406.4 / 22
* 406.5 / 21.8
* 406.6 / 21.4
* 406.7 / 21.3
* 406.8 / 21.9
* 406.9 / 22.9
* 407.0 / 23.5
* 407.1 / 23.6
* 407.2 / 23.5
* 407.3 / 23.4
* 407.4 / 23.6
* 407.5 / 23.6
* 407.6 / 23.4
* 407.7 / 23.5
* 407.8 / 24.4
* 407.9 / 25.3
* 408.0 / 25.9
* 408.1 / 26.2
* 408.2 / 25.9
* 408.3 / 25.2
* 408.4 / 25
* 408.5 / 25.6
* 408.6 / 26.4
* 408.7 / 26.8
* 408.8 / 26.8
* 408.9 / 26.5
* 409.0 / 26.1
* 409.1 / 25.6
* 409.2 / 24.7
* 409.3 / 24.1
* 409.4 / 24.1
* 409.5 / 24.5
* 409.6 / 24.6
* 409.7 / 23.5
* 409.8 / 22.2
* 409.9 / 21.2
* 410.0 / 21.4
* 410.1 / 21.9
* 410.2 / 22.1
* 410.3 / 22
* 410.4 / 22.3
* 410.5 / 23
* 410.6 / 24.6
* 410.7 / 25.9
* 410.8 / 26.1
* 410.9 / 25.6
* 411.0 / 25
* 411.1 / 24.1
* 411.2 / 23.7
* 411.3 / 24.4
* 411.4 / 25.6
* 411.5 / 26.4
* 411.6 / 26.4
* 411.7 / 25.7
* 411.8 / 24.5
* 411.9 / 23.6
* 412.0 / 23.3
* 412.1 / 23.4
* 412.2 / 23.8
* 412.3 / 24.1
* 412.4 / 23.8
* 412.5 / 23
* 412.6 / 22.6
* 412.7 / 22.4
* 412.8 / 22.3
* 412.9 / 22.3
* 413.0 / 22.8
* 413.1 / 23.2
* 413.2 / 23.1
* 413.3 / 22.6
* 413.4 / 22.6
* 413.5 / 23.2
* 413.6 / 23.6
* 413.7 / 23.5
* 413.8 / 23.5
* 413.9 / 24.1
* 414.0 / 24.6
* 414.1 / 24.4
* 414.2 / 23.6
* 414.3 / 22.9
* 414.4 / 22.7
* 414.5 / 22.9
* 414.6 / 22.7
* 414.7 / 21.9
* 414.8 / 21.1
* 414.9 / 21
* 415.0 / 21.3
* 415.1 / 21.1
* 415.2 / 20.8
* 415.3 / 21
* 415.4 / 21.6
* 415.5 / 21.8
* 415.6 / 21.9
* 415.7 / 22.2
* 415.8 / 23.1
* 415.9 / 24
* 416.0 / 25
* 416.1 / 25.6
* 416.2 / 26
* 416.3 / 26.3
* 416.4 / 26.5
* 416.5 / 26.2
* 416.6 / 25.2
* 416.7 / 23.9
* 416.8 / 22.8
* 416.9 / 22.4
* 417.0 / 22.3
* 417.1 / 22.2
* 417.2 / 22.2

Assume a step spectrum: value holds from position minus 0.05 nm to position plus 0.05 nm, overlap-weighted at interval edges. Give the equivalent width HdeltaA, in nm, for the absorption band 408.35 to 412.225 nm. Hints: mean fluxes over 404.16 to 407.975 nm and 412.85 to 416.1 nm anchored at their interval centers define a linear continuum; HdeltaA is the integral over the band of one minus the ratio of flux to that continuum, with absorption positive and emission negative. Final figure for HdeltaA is -0.28 nm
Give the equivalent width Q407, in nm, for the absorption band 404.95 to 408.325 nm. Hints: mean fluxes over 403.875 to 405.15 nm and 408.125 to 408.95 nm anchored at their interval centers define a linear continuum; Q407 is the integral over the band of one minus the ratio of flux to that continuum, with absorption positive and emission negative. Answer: 0.246 nm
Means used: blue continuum 23.8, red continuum 26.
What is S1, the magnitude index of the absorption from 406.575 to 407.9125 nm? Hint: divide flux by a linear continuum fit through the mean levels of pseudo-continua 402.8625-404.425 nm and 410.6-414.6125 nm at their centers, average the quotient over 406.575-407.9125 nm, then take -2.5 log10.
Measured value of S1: 0.06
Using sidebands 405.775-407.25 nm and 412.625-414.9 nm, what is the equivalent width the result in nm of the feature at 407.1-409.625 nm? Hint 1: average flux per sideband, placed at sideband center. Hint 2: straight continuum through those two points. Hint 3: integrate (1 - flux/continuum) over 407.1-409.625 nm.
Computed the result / -0.25 nm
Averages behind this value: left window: 22.7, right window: 23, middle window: 25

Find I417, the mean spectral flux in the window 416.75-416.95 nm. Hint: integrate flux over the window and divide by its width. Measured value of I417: 22.6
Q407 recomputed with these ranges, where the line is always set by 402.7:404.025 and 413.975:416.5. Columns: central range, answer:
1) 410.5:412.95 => -0.07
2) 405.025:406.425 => 0.12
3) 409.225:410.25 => 0.04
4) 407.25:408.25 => -0.01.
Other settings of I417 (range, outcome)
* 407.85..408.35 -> 25.7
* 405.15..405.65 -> 21.8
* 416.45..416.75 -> 25.1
